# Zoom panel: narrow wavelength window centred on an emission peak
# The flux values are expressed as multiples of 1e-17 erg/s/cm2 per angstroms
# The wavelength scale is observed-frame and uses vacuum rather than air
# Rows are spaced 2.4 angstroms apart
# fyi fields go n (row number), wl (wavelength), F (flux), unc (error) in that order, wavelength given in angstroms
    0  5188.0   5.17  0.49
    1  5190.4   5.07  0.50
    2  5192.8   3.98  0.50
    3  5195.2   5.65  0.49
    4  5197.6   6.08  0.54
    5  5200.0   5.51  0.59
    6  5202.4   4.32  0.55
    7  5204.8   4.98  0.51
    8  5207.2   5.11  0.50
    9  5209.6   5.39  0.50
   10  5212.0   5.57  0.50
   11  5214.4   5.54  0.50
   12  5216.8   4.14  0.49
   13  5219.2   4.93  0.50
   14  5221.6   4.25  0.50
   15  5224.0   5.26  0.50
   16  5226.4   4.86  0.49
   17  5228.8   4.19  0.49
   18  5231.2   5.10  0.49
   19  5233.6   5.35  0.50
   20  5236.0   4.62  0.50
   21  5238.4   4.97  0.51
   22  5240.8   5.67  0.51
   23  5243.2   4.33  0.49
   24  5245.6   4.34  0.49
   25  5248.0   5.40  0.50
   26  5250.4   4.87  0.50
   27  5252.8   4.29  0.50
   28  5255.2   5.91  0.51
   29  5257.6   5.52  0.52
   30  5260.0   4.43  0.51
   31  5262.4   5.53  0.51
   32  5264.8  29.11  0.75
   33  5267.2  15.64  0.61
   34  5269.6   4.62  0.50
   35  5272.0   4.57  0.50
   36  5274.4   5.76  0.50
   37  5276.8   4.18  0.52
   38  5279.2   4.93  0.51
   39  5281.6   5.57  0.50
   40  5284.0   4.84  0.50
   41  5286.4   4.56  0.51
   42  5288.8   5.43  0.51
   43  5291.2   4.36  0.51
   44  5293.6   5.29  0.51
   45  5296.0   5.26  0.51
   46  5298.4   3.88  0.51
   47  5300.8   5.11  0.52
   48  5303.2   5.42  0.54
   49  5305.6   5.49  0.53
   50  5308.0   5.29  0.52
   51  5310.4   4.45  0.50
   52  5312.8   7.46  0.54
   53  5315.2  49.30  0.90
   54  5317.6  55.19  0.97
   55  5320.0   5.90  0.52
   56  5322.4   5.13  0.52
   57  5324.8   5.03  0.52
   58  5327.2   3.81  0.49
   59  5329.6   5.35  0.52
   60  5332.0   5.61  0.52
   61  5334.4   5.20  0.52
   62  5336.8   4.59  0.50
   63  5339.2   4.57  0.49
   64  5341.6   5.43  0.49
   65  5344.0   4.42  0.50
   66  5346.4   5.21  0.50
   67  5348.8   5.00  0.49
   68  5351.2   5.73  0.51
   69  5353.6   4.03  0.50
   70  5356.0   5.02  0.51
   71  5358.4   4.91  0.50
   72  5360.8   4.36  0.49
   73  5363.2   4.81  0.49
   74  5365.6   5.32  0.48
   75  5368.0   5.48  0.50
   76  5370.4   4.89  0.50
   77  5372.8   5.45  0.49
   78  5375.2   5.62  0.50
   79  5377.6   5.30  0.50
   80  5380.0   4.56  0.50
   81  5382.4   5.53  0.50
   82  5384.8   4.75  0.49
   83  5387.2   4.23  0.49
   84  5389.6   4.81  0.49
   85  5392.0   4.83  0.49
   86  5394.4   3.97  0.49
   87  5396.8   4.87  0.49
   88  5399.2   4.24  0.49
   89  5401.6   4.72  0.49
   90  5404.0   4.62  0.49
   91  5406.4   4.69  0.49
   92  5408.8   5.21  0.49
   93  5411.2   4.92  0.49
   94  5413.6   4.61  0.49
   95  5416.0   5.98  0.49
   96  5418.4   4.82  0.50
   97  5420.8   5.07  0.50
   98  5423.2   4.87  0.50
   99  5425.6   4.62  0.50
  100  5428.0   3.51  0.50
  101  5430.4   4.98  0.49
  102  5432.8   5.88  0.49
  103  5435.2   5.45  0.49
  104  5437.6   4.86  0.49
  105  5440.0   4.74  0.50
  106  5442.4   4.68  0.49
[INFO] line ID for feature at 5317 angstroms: [O III] 5007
